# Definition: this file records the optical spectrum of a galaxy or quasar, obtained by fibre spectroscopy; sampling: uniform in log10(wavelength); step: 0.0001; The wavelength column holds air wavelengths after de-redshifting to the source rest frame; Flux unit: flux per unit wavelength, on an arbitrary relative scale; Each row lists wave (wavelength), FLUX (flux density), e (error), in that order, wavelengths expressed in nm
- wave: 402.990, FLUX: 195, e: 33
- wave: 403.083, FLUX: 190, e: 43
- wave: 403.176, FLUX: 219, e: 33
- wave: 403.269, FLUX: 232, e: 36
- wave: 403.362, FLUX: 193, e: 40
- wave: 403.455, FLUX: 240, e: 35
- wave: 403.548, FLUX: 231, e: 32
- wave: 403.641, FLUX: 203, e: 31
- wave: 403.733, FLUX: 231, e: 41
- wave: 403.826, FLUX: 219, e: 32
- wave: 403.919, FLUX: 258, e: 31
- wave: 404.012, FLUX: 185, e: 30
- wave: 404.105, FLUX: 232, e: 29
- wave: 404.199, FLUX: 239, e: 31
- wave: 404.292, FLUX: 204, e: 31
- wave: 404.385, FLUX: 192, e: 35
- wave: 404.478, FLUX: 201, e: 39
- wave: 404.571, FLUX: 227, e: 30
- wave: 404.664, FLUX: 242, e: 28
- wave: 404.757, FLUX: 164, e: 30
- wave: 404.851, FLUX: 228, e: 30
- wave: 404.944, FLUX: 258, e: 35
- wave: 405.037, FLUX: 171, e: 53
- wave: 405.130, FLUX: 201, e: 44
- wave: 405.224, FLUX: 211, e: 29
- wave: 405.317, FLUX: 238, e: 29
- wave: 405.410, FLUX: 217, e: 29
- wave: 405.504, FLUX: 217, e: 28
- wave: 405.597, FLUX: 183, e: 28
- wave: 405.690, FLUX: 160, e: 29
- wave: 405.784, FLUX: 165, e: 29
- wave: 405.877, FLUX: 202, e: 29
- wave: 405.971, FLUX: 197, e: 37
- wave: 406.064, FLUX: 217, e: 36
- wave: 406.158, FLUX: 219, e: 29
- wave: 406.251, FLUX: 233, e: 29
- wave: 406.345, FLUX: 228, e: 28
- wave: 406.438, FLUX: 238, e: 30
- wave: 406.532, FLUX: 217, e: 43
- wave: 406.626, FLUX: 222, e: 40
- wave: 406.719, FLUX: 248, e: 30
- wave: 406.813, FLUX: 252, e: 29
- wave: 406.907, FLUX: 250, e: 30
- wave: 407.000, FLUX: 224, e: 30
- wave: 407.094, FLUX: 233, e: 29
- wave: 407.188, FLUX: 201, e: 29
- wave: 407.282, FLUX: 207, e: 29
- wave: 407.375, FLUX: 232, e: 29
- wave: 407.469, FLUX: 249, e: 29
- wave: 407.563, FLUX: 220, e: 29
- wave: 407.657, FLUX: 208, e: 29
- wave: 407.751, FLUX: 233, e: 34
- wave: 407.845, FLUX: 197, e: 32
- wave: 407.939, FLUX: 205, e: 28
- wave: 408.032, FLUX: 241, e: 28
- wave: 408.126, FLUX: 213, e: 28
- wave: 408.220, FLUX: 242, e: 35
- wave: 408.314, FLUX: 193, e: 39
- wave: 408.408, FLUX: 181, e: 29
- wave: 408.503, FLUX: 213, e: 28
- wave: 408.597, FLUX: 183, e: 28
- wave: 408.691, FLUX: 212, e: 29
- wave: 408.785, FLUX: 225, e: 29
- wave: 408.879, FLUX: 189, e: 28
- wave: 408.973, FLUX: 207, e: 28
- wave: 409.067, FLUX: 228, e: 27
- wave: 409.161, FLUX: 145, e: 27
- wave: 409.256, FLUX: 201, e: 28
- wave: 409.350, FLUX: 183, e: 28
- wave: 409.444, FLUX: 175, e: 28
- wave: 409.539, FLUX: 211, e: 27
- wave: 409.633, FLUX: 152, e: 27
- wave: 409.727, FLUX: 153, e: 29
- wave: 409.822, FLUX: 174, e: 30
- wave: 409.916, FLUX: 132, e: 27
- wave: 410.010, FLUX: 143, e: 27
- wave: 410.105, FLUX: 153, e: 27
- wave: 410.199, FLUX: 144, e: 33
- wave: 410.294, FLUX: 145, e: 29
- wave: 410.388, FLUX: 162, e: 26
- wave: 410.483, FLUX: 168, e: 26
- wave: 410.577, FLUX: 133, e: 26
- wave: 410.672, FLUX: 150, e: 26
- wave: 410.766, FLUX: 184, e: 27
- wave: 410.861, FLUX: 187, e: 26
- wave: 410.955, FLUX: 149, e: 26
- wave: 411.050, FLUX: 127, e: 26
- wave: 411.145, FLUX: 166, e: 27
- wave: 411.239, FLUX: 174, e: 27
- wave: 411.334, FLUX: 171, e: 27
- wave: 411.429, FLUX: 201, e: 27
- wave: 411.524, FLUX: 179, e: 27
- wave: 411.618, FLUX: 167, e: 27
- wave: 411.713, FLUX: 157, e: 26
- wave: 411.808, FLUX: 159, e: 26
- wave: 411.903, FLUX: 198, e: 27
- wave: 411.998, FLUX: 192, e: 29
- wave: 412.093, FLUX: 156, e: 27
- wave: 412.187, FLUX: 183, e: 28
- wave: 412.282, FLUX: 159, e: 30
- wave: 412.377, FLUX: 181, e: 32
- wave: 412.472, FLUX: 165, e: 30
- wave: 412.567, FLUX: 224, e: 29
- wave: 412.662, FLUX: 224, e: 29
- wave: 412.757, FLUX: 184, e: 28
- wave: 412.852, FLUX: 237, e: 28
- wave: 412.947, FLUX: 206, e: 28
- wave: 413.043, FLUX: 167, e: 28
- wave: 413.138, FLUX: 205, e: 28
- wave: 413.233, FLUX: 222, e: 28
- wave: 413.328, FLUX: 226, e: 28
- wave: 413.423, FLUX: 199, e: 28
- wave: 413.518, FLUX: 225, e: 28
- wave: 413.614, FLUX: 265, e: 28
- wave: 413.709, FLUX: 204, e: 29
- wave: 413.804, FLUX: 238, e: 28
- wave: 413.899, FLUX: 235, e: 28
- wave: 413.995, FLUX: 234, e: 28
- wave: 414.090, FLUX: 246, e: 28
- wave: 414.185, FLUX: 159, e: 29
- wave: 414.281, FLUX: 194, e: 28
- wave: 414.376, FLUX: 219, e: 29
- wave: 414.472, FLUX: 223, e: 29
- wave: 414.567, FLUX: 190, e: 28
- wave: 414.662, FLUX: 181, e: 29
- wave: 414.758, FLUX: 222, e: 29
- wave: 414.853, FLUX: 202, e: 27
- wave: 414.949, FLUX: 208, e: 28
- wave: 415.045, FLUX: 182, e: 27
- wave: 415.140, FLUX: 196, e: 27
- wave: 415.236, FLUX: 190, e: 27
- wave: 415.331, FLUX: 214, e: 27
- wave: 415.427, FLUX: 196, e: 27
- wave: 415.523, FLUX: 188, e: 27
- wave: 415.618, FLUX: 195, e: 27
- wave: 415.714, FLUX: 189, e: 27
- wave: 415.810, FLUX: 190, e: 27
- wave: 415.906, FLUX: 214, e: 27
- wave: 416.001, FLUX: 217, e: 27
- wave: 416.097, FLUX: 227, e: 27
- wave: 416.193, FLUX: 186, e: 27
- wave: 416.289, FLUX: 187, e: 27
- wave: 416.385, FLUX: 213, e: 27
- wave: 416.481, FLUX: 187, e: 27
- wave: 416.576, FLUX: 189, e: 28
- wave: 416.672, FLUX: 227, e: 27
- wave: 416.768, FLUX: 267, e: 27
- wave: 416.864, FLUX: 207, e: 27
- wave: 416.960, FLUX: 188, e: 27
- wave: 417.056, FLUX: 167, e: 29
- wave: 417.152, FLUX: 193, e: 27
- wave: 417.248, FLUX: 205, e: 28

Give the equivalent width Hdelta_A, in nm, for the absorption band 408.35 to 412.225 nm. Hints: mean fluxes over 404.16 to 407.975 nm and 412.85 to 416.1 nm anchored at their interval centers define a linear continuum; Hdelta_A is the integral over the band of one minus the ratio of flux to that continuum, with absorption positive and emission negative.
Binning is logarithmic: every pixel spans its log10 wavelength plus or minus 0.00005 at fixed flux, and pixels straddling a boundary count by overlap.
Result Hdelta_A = 0.70 nm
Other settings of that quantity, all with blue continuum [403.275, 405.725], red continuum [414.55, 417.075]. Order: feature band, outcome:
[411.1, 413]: 0.20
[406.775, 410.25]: 0.16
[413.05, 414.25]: -0.09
